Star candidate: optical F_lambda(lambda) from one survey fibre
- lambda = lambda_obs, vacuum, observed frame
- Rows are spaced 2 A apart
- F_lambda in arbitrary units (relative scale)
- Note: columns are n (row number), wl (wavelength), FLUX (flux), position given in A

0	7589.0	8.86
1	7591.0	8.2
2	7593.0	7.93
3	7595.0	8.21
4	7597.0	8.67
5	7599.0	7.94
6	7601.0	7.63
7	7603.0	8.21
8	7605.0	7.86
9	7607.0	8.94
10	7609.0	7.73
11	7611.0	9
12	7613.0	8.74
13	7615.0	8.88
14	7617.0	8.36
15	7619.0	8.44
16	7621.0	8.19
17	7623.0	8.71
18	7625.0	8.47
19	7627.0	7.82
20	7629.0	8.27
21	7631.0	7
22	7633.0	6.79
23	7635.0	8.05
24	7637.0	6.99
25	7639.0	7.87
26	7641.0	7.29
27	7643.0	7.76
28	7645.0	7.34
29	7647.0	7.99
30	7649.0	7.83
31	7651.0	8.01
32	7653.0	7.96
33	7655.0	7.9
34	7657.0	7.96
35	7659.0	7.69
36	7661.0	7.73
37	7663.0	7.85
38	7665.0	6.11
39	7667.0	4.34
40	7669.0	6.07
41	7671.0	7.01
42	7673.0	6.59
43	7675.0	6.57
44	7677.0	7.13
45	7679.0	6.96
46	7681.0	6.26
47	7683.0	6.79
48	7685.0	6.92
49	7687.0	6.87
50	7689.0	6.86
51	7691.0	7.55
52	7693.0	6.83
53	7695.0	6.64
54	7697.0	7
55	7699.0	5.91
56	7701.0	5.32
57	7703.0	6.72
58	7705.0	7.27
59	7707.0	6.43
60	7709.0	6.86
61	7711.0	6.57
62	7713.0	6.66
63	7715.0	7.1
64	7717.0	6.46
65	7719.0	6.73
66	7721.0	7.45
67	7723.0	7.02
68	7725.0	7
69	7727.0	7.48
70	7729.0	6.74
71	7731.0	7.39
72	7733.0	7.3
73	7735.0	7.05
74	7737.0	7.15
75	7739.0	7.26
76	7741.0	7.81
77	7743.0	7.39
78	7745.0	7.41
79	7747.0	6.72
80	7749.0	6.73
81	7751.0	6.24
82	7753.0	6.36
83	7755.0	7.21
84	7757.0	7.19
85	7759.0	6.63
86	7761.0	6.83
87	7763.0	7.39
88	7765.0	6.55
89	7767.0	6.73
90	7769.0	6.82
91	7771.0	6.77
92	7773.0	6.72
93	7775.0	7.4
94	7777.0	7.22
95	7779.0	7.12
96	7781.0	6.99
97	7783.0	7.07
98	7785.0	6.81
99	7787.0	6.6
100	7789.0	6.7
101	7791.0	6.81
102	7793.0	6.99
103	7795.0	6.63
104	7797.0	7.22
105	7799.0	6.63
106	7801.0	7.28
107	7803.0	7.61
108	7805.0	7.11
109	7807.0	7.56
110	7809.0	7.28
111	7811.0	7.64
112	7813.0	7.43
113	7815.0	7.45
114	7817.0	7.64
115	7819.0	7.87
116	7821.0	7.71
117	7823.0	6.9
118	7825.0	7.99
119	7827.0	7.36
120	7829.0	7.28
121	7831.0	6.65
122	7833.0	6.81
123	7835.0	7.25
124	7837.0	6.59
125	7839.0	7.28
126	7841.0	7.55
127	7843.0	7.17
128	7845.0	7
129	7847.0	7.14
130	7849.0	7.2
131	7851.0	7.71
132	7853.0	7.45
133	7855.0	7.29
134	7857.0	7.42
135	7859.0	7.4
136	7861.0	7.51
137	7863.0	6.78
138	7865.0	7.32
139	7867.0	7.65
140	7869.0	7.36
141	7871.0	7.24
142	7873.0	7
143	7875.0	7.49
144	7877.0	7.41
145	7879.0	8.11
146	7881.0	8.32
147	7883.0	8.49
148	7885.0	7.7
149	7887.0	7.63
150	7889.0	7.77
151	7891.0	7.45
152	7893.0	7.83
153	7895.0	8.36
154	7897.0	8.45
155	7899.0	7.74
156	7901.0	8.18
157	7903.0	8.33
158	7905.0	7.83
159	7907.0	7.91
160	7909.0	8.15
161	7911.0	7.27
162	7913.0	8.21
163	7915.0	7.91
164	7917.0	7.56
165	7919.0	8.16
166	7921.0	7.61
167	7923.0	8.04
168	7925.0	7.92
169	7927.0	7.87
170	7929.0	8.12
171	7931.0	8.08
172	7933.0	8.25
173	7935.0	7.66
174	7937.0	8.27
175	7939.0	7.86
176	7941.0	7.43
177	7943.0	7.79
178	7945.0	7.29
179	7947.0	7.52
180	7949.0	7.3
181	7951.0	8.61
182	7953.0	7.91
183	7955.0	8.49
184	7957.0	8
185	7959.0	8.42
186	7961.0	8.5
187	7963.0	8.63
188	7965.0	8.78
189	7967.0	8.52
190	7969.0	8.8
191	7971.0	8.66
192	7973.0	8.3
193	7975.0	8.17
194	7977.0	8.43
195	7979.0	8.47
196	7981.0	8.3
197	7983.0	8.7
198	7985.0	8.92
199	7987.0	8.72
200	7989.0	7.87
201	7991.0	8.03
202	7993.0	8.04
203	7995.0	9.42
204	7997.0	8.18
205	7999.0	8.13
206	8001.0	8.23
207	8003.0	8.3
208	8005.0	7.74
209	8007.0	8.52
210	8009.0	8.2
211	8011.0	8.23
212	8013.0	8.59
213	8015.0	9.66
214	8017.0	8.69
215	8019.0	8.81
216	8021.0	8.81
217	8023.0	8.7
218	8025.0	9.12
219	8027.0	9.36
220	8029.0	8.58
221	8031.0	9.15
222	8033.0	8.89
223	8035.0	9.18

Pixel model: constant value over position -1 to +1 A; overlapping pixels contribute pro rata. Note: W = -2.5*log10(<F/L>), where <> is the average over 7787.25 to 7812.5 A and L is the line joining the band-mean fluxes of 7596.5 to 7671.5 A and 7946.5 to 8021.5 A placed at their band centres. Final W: 0.14 mag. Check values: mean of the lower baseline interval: 7.77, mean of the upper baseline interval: 8.41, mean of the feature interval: 7.11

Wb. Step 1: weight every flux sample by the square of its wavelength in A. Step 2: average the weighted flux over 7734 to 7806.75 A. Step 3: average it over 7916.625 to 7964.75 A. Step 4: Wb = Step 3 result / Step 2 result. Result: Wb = 1.2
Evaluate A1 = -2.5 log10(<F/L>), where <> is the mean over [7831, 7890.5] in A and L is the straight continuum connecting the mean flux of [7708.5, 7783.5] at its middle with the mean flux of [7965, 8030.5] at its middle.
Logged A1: 0.04 mag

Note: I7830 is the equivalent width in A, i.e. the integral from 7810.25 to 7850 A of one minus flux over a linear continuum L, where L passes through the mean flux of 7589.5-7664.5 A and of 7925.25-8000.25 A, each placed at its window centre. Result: 4.1 A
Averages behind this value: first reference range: 8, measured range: 7.29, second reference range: 8.23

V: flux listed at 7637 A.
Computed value 6.99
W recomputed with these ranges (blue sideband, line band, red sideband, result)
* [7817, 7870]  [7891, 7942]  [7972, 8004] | -0.01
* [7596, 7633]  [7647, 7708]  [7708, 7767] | 0.10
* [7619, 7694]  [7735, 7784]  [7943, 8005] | 0.10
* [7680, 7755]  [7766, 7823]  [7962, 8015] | 0.03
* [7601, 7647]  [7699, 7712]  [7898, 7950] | 0.23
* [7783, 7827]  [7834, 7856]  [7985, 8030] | 0.04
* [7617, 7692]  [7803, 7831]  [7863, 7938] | 0.03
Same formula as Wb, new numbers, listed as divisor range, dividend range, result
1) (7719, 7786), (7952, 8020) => 1.28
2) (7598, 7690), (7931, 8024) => 1.20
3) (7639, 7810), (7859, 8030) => 1.23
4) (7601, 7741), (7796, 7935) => 1.09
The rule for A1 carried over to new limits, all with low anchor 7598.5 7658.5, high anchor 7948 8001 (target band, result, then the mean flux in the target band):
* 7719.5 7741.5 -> 0.13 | 7.22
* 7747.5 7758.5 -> 0.20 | 6.74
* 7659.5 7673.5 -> 0.22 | 6.57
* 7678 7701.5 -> 0.20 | 6.69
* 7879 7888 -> 0.03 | 8.04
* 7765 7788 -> 0.18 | 6.92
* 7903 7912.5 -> 0.06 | 7.87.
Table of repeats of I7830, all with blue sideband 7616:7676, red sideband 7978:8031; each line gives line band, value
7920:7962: 2.1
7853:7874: 2.2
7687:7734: 5.2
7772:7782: 1.0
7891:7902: 0.3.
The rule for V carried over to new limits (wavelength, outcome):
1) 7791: 6.81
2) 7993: 8.04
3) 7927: 7.87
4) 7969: 8.8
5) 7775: 7.4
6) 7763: 7.39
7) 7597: 8.67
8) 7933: 8.25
